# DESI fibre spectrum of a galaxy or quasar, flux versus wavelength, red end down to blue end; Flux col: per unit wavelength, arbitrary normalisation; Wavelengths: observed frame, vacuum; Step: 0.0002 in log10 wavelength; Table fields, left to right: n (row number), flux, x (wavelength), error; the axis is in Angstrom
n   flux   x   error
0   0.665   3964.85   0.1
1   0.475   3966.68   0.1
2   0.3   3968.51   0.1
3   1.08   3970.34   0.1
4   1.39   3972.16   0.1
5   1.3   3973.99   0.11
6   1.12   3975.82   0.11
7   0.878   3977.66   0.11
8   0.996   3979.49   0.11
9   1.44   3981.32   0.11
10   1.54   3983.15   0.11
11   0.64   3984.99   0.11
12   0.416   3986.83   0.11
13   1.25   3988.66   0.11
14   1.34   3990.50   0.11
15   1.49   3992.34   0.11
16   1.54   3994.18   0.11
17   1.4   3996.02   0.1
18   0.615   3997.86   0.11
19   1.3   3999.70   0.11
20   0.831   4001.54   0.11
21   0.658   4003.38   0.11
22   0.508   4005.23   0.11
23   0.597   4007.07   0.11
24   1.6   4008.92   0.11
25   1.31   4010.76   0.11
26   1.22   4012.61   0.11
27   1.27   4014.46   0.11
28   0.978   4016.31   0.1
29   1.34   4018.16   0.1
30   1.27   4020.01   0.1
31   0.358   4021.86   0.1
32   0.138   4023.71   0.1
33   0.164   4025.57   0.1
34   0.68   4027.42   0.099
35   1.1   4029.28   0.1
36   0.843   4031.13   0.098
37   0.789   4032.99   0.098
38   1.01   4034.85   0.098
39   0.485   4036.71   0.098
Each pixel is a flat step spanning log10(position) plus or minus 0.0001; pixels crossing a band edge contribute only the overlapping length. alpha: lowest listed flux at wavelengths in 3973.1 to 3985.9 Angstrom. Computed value 0.64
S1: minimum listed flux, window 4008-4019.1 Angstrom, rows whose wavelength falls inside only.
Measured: 0.978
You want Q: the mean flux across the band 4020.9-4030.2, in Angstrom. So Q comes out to 0.491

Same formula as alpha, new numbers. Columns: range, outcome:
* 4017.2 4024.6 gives 0.138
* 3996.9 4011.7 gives 0.508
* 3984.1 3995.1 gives 0.416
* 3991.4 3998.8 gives 0.615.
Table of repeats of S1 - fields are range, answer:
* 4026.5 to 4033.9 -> 0.68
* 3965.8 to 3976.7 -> 0.3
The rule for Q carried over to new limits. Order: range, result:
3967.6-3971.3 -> 0.702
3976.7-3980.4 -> 0.937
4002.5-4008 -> 0.587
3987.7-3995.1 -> 1.4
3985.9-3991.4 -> 1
